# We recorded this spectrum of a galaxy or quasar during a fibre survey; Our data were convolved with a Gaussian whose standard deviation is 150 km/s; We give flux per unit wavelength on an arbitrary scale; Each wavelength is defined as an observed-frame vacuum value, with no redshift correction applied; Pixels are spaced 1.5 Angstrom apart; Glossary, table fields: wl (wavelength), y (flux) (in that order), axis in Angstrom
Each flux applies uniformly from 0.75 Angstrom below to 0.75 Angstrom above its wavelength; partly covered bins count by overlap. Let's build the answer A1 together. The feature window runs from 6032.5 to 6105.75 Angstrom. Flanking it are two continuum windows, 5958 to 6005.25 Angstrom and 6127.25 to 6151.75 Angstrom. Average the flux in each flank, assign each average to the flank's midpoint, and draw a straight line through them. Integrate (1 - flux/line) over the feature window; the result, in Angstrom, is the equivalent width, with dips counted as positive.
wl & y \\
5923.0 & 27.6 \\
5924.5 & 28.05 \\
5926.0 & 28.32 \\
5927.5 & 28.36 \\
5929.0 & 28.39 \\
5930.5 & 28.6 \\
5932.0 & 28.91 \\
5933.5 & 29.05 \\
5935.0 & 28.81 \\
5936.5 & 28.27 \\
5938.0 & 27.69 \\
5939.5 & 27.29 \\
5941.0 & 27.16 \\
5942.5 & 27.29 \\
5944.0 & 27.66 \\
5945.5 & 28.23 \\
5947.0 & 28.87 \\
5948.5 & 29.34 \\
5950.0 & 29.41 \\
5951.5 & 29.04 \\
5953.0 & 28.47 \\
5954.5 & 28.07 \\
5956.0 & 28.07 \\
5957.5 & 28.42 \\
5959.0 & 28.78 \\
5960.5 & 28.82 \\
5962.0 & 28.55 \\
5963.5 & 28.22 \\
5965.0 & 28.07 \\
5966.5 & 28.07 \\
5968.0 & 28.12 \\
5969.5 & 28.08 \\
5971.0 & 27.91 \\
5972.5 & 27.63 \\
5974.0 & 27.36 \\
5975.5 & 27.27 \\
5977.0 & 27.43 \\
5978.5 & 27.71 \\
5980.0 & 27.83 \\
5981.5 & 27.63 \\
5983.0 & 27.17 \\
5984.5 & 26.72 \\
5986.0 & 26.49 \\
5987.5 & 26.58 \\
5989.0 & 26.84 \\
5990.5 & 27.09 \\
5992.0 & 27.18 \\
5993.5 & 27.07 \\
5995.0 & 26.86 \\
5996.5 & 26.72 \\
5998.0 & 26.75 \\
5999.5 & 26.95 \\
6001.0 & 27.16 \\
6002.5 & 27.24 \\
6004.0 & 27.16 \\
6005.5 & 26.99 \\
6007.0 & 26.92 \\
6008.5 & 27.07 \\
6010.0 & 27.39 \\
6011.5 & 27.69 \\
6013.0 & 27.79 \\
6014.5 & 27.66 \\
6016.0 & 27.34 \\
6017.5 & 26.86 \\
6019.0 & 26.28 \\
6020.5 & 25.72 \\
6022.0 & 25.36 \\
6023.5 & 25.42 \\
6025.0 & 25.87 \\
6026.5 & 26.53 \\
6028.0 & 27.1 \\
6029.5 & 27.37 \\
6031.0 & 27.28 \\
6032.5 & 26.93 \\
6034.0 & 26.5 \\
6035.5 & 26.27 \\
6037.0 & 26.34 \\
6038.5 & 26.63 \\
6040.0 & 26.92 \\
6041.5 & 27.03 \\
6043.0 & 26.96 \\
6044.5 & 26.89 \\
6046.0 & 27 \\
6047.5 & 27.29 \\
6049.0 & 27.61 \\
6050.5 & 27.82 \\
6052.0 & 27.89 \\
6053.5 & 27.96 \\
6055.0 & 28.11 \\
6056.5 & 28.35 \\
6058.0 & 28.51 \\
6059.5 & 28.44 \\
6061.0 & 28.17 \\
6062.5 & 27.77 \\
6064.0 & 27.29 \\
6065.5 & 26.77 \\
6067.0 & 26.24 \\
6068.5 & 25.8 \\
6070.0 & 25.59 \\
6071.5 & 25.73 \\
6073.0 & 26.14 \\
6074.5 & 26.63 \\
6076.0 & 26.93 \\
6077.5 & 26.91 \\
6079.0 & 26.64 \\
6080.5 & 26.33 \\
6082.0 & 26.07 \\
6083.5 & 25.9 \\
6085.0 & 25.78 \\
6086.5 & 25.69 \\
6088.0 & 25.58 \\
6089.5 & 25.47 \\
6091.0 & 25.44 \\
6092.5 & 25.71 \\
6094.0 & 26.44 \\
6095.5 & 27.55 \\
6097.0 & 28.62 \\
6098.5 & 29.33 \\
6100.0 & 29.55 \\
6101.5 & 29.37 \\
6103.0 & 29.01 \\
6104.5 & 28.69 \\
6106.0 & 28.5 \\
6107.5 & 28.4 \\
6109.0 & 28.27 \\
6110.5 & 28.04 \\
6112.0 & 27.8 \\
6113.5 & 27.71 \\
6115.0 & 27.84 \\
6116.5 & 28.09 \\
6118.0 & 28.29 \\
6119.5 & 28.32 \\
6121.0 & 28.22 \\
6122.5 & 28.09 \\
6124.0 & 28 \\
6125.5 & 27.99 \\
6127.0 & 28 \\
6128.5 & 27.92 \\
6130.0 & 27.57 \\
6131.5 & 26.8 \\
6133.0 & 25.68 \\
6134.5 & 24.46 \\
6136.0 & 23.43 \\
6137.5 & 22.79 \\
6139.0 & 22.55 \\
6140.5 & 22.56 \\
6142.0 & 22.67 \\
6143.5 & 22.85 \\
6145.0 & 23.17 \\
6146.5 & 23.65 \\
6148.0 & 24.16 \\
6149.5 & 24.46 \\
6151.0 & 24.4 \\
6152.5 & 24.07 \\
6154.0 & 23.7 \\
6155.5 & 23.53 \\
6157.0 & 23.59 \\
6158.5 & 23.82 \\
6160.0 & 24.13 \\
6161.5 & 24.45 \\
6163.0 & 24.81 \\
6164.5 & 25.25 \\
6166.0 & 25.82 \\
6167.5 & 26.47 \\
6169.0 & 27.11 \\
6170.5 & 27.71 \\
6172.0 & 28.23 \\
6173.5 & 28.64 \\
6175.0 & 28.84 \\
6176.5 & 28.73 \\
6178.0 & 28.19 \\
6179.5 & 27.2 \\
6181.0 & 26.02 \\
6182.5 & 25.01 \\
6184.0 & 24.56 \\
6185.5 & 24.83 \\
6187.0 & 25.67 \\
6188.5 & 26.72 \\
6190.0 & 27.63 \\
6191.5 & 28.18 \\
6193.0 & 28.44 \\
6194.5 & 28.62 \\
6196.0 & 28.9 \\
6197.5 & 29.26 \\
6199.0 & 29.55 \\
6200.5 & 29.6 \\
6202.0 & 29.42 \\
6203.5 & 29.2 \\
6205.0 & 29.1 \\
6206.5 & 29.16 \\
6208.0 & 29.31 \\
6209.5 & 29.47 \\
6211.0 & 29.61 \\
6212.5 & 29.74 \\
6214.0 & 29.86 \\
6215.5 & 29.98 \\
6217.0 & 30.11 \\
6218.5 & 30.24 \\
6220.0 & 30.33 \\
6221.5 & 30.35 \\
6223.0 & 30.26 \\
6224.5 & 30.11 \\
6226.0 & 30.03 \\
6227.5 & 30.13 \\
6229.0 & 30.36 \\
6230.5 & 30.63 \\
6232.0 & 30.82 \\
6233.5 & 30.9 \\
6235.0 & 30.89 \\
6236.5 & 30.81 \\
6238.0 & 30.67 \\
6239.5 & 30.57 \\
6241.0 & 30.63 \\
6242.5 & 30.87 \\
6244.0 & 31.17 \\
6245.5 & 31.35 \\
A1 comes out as -3.8 Angstrom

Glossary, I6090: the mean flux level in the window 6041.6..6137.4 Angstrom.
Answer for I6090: 27.2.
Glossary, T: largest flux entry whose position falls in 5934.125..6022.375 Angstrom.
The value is 29.41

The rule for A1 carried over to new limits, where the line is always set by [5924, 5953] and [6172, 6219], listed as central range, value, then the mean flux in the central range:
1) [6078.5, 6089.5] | 0.9 Angstrom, 25.9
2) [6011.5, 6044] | 1.9 Angstrom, 26.7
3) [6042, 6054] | 0.4 Angstrom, 27.4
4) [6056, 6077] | 1.0 Angstrom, 27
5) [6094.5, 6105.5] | -0.2 Angstrom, 28.8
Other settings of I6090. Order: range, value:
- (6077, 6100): 26.6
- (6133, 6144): 23.2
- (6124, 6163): 24.6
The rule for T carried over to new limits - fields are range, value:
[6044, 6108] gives 29.55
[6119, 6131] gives 28.32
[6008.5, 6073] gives 28.51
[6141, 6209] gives 29.6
